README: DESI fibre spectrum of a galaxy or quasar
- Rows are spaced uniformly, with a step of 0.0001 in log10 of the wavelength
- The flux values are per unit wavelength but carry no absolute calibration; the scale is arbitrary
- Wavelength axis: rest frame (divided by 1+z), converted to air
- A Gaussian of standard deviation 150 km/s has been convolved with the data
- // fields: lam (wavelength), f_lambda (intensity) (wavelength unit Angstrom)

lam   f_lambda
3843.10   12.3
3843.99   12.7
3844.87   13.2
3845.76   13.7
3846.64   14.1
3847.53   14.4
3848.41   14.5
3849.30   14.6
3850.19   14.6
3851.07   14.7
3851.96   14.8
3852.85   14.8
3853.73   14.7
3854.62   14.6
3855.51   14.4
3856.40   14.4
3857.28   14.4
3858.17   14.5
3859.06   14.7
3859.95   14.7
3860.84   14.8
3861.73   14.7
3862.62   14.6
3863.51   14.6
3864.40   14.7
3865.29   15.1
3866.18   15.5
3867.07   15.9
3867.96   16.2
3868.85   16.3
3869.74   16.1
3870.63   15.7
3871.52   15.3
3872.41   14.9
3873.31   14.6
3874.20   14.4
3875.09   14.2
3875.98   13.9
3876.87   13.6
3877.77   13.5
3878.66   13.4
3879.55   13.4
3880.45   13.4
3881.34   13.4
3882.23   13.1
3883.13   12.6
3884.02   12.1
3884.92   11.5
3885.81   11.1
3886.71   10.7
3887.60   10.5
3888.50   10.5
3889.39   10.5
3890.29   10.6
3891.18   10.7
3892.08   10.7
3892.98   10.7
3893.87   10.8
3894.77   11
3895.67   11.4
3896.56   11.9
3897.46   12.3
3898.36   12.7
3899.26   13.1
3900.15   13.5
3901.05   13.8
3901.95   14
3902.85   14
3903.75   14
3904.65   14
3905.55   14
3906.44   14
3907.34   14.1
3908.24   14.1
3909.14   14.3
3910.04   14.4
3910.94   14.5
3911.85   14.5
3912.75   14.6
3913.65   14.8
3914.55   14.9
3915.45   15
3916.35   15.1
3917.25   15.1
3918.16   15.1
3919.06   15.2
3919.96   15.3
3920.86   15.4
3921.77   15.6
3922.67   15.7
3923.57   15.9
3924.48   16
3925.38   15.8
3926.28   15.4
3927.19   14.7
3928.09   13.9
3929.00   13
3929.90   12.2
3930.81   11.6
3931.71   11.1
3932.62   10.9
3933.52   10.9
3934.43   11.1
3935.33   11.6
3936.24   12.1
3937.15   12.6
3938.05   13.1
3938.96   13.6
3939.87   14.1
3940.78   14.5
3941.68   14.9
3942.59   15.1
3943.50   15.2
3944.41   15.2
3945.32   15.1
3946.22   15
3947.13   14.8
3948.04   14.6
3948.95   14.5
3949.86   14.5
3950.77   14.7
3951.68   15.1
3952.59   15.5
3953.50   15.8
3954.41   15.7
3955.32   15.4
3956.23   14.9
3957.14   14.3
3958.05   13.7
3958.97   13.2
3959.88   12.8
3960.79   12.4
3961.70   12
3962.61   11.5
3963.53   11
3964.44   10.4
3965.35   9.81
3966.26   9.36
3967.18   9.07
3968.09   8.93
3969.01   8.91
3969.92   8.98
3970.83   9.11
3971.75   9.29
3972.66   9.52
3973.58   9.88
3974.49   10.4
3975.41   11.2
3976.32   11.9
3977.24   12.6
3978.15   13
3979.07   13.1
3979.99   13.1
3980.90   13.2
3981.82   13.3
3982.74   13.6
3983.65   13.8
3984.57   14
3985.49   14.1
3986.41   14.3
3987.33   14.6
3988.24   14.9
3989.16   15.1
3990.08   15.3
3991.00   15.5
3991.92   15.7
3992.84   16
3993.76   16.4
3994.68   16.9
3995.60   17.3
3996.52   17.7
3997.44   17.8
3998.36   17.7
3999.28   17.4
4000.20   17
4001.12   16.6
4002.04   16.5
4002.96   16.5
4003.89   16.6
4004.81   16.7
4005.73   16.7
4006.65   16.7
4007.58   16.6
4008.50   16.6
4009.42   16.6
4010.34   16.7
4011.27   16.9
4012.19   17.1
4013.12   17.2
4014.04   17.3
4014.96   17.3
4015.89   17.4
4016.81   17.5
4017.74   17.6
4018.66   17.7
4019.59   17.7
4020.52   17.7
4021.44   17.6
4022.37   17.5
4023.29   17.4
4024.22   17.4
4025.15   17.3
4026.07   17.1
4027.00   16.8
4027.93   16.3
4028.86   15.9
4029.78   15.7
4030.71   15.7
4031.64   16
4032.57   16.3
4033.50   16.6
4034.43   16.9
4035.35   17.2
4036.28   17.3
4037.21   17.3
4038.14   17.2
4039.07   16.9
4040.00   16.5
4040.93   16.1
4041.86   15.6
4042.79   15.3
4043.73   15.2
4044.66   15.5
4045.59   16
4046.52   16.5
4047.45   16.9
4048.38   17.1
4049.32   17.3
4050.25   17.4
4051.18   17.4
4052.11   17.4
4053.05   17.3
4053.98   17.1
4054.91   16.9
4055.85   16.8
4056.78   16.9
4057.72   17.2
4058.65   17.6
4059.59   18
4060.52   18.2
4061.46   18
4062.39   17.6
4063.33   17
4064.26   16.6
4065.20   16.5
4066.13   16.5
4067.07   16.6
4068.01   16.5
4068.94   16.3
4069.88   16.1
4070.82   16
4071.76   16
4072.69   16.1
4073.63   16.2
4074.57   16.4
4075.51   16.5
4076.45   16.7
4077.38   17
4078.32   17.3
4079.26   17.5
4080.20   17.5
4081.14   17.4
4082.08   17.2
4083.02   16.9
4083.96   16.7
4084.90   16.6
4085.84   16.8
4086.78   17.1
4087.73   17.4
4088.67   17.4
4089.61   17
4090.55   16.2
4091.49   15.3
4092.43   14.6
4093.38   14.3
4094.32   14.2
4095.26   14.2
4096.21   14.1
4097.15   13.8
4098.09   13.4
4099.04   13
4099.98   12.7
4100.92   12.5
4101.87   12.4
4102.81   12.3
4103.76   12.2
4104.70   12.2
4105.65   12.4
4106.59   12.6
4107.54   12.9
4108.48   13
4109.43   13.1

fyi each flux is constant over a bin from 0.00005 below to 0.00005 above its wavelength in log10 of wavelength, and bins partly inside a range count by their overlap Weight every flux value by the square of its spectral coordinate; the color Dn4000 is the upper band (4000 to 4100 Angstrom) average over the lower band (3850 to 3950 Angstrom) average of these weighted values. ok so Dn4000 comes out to 1.30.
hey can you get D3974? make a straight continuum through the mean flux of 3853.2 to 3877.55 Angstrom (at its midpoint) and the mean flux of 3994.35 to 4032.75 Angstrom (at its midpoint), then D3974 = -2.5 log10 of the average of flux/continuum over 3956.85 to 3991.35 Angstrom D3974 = 0.331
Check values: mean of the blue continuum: 14.9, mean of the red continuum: 17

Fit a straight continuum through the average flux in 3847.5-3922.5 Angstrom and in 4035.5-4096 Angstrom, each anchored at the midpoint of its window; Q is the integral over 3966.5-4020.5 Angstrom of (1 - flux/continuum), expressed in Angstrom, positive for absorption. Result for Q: 2.7 Angstrom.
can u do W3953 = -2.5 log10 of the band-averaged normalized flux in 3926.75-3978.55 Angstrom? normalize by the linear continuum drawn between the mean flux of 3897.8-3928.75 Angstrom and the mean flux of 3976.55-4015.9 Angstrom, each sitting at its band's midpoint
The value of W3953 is 0.195 mag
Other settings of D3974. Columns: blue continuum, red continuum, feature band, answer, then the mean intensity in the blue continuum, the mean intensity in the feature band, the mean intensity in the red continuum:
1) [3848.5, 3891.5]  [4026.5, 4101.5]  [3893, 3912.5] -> 0.08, 13.9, 13.3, 16.3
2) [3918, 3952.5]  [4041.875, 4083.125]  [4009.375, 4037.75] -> -0.07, 14.1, 17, 16.8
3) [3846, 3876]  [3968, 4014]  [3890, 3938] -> 0.10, 14.8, 13.5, 14.6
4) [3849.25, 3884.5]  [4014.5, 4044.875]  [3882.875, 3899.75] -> 0.29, 14.5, 11.3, 16.8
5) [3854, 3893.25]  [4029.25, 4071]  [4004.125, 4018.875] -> -0.06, 13.6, 17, 16.7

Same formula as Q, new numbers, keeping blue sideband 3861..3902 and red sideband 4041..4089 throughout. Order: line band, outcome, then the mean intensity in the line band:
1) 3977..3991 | 1.2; 13.9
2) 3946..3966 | 1.4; 13.7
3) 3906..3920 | -0.9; 14.7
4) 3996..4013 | -1.4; 16.9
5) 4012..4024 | -1.2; 17.5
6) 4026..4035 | -0.1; 16.3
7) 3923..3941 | 1.2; 13.2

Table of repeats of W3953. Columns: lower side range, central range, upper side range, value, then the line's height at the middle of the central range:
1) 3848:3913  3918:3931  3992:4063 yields -0.01 mag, 14.6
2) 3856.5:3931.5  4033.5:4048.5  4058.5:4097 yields -0.03 mag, 16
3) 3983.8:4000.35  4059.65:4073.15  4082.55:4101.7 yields -0.10 mag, 15.4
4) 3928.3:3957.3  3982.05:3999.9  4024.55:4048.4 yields -0.03 mag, 15.2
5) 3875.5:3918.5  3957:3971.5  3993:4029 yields 0.38 mag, 15.4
